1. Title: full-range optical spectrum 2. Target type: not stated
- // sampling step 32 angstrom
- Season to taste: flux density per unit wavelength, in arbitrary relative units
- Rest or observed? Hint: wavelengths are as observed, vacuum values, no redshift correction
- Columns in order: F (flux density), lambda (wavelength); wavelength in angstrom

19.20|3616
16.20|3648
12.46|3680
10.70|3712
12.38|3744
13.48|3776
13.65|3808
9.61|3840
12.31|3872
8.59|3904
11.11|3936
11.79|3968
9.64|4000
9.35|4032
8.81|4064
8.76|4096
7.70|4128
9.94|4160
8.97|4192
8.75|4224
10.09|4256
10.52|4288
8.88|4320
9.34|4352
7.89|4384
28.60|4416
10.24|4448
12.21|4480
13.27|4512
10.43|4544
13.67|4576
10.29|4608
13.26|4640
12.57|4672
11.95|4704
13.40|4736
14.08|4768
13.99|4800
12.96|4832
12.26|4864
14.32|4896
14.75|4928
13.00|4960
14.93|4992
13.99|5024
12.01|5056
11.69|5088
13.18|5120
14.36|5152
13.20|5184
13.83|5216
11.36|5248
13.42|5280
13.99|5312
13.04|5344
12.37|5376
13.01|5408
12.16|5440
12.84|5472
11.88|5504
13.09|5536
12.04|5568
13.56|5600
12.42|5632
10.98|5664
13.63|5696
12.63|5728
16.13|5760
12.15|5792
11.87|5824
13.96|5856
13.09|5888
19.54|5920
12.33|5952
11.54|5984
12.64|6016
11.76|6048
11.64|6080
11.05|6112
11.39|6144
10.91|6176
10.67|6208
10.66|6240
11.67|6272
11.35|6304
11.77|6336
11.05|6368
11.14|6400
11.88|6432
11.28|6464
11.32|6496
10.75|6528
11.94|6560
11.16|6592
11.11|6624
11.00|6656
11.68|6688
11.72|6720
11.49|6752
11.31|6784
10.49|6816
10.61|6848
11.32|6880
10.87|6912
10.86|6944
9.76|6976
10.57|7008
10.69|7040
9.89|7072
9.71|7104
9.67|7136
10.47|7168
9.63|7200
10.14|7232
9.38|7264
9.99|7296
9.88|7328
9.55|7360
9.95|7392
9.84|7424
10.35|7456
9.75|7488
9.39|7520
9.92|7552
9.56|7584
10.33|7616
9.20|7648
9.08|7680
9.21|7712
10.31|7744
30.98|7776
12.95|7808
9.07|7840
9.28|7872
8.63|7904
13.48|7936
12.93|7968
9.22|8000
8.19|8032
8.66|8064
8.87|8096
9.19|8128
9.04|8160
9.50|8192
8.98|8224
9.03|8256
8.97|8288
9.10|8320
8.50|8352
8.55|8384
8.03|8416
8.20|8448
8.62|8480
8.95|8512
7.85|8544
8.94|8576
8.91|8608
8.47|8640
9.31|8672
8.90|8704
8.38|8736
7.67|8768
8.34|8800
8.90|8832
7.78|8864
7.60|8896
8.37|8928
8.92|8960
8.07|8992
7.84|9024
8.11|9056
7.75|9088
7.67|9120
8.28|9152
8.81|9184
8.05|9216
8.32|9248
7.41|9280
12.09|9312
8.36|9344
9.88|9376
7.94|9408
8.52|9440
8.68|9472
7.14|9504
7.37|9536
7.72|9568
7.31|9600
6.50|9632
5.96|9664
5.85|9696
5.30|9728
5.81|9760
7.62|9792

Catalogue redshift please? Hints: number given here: 0.18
